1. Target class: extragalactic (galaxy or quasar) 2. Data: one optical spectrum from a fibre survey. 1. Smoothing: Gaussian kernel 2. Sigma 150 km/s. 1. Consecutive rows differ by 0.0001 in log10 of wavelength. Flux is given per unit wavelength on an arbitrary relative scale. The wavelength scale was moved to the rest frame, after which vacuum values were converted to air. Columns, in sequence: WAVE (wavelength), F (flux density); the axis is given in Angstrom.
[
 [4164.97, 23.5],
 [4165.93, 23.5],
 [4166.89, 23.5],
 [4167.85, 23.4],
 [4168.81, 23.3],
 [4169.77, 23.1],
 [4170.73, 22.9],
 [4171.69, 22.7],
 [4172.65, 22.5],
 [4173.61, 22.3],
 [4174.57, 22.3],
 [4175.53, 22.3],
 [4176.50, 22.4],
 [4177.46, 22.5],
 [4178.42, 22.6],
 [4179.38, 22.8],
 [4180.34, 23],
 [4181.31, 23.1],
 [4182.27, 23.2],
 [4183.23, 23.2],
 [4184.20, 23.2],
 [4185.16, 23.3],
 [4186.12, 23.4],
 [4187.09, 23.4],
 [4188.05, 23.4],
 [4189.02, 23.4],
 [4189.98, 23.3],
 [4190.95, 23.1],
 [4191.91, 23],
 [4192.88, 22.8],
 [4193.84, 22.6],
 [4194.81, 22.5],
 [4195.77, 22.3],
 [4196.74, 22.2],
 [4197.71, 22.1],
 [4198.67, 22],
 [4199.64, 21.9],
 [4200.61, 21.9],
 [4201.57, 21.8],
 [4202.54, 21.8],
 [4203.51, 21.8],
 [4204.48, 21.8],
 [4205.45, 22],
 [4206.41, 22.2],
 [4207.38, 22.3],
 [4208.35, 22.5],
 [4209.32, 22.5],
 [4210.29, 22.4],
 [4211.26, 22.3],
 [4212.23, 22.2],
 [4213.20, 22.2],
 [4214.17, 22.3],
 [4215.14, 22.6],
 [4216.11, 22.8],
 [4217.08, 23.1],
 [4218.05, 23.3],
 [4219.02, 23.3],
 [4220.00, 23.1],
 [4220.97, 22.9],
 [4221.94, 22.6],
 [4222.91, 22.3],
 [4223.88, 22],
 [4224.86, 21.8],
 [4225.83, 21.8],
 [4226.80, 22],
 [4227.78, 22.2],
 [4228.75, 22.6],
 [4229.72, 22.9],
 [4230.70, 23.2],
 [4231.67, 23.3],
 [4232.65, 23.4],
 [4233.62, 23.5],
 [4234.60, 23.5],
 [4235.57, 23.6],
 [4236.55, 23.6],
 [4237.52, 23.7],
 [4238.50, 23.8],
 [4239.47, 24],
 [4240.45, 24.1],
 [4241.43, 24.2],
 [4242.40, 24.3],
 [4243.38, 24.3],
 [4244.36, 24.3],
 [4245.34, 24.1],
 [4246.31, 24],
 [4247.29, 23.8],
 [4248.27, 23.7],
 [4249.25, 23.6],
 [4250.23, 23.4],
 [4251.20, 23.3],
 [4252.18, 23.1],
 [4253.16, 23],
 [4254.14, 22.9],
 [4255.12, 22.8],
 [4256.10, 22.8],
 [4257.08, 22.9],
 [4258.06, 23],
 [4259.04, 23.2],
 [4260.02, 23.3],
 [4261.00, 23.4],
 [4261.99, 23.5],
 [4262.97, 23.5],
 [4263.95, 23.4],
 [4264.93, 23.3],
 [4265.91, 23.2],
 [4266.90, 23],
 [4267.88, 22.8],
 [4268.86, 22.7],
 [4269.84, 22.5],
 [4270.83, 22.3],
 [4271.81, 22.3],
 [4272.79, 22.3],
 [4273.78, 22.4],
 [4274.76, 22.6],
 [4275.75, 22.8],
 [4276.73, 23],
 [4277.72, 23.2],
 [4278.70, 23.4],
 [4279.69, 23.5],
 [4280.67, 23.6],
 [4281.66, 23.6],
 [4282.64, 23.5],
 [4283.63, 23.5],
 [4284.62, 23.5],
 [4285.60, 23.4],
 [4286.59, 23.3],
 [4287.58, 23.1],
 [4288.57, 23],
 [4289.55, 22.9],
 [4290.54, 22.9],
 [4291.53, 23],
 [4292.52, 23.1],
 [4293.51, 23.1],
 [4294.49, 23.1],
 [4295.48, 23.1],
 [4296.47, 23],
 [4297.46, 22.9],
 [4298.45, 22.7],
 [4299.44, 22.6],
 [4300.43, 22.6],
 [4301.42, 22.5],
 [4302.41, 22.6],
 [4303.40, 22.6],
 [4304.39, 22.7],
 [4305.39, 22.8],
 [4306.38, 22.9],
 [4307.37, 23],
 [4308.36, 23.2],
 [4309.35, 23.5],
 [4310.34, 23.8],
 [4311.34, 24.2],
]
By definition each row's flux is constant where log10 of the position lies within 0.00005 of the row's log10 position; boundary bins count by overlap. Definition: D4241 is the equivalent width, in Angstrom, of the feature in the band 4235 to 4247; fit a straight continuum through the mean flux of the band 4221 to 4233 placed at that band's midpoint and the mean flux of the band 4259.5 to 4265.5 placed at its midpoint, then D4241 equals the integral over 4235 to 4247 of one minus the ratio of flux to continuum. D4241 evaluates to -0.6 Angstrom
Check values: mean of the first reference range 22.5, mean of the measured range 24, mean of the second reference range 23.4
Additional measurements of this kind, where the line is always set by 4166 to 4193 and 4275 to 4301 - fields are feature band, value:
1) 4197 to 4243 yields 0.64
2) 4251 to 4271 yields 0.03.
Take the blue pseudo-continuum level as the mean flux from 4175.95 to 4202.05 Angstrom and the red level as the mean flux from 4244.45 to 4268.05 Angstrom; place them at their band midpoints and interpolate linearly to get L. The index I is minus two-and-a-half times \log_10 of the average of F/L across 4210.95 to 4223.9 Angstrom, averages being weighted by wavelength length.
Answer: 0.01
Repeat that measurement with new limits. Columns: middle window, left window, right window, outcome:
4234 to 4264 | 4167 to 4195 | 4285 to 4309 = -0.029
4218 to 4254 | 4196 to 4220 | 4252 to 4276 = -0.032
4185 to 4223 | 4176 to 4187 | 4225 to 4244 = 0.027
